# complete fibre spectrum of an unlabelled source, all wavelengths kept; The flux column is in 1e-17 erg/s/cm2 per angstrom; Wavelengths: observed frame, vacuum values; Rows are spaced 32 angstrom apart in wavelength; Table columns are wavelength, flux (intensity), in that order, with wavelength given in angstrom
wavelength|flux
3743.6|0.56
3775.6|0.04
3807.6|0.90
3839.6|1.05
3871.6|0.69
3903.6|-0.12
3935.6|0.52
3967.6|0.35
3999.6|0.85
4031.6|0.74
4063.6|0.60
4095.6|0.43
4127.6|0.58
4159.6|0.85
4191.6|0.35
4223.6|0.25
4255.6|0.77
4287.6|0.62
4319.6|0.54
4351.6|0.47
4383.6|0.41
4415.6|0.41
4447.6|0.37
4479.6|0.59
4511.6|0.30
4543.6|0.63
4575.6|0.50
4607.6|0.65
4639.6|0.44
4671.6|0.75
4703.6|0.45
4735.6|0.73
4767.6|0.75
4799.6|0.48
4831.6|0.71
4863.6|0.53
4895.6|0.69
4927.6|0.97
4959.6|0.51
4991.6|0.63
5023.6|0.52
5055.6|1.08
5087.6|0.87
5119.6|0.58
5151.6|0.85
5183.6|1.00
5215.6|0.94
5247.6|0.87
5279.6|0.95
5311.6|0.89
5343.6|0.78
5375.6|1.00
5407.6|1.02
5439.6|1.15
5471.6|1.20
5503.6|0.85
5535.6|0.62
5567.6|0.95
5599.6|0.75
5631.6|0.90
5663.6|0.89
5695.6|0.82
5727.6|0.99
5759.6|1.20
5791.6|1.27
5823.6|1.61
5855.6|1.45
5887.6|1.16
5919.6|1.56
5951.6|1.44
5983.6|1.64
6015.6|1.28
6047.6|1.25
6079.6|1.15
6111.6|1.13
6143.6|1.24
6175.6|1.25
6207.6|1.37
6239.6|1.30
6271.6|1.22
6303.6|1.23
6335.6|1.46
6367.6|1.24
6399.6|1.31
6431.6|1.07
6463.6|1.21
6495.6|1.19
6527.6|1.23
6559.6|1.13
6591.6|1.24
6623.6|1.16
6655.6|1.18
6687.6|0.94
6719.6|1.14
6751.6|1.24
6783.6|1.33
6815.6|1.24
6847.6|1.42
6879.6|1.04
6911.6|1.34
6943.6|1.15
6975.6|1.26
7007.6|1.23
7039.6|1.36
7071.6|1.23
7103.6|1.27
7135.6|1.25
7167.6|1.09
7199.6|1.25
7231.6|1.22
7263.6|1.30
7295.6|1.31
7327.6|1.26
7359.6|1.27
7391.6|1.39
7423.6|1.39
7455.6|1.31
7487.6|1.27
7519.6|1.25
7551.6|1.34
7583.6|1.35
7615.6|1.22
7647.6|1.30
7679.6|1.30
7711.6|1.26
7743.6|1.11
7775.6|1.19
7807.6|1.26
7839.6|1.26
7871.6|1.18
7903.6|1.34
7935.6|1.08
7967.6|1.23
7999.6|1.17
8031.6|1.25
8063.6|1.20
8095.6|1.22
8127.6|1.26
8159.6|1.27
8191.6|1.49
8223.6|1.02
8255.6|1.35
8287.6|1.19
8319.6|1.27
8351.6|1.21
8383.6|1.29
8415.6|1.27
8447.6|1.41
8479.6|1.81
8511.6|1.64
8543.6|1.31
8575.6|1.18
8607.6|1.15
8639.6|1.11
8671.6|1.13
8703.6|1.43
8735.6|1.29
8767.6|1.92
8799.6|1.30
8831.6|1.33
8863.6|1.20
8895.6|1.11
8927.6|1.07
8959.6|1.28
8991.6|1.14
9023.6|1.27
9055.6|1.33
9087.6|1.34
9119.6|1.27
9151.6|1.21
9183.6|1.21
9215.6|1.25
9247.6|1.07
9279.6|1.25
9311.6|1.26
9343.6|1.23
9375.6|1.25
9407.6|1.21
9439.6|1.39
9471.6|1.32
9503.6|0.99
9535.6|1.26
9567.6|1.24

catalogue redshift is 0.292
